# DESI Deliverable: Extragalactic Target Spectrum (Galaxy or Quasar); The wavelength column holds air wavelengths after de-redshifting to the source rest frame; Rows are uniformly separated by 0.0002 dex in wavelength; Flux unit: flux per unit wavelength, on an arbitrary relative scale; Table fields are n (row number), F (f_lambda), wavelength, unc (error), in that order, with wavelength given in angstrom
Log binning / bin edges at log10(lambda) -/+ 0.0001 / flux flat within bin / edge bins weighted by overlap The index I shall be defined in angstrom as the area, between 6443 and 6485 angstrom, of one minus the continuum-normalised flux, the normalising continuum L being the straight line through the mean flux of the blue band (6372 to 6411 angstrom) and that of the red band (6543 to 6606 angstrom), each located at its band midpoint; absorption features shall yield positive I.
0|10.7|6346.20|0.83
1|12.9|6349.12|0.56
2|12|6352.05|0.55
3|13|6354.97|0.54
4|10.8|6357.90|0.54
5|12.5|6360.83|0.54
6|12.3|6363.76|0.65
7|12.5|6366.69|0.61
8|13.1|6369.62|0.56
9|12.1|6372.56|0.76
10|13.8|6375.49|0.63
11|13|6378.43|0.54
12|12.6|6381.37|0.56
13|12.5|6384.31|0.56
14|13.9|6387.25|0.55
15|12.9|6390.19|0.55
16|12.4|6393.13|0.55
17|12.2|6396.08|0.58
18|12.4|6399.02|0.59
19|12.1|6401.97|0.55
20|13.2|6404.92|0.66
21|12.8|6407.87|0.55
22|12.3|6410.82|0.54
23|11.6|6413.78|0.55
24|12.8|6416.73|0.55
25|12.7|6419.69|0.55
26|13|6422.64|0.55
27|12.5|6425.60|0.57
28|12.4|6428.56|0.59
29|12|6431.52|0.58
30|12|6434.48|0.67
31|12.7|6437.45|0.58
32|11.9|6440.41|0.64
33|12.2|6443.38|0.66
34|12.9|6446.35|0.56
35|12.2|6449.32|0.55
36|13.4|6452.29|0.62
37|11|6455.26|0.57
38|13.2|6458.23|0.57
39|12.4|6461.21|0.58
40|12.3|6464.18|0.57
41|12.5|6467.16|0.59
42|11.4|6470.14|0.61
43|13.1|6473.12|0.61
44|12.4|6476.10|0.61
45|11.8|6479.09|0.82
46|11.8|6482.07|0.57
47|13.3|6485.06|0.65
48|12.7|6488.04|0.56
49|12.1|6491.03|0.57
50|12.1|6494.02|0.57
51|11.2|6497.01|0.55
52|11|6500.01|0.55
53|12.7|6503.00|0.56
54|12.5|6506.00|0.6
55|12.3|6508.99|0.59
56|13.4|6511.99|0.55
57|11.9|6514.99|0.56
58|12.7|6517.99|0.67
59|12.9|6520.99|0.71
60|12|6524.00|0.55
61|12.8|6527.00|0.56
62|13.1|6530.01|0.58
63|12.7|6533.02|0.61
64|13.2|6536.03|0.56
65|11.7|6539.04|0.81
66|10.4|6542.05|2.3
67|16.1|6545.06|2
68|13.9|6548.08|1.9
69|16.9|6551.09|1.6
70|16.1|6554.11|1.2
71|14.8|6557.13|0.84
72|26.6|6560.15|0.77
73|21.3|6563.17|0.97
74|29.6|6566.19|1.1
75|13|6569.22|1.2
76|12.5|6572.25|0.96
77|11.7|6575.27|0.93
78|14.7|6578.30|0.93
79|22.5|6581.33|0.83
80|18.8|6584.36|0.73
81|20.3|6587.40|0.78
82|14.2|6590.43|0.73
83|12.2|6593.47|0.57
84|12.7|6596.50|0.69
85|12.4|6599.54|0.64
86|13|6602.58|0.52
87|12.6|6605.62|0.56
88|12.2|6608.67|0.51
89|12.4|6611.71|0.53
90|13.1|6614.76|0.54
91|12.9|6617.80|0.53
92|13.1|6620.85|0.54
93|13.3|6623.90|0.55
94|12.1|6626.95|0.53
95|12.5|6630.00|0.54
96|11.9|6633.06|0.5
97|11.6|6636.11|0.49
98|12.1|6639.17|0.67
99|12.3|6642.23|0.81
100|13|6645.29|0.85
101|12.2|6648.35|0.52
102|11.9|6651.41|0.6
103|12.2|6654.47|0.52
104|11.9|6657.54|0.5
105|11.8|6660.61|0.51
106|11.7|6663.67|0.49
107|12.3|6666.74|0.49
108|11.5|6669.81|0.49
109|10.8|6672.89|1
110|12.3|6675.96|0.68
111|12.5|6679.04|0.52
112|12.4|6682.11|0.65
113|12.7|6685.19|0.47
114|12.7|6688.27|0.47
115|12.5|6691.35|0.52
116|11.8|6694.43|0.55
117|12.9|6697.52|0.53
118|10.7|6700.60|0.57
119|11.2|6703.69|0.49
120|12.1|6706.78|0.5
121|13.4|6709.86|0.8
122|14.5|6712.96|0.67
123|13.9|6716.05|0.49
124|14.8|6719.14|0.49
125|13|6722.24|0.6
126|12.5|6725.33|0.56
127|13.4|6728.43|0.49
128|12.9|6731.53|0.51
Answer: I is 5.5 angstrom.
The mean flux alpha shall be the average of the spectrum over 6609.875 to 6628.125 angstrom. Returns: 12.8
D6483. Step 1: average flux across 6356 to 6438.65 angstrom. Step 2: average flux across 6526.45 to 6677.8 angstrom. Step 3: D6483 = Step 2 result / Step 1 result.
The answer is 1.12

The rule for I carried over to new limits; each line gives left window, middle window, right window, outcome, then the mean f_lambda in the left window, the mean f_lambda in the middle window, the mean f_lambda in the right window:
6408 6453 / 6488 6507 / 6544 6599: 3.4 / 12.4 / 12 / 17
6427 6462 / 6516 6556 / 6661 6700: -3.8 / 12.4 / 13.4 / 12.1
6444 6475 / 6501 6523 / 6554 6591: 3.8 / 12.4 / 12.6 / 18.3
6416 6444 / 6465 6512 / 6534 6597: 6.3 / 12.4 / 12.2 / 16.4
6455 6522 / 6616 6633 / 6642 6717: -0.6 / 12.3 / 12.7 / 12.3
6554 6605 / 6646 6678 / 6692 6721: 5.2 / 16.8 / 11.9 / 12.8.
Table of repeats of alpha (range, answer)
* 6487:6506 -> 12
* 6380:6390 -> 13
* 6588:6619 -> 13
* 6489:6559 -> 13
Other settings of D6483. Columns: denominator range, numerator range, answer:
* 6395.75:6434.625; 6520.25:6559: 1.10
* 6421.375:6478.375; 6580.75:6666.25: 1.07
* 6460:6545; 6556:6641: 1.21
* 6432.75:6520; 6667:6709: 0.98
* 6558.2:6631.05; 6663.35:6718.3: 0.80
